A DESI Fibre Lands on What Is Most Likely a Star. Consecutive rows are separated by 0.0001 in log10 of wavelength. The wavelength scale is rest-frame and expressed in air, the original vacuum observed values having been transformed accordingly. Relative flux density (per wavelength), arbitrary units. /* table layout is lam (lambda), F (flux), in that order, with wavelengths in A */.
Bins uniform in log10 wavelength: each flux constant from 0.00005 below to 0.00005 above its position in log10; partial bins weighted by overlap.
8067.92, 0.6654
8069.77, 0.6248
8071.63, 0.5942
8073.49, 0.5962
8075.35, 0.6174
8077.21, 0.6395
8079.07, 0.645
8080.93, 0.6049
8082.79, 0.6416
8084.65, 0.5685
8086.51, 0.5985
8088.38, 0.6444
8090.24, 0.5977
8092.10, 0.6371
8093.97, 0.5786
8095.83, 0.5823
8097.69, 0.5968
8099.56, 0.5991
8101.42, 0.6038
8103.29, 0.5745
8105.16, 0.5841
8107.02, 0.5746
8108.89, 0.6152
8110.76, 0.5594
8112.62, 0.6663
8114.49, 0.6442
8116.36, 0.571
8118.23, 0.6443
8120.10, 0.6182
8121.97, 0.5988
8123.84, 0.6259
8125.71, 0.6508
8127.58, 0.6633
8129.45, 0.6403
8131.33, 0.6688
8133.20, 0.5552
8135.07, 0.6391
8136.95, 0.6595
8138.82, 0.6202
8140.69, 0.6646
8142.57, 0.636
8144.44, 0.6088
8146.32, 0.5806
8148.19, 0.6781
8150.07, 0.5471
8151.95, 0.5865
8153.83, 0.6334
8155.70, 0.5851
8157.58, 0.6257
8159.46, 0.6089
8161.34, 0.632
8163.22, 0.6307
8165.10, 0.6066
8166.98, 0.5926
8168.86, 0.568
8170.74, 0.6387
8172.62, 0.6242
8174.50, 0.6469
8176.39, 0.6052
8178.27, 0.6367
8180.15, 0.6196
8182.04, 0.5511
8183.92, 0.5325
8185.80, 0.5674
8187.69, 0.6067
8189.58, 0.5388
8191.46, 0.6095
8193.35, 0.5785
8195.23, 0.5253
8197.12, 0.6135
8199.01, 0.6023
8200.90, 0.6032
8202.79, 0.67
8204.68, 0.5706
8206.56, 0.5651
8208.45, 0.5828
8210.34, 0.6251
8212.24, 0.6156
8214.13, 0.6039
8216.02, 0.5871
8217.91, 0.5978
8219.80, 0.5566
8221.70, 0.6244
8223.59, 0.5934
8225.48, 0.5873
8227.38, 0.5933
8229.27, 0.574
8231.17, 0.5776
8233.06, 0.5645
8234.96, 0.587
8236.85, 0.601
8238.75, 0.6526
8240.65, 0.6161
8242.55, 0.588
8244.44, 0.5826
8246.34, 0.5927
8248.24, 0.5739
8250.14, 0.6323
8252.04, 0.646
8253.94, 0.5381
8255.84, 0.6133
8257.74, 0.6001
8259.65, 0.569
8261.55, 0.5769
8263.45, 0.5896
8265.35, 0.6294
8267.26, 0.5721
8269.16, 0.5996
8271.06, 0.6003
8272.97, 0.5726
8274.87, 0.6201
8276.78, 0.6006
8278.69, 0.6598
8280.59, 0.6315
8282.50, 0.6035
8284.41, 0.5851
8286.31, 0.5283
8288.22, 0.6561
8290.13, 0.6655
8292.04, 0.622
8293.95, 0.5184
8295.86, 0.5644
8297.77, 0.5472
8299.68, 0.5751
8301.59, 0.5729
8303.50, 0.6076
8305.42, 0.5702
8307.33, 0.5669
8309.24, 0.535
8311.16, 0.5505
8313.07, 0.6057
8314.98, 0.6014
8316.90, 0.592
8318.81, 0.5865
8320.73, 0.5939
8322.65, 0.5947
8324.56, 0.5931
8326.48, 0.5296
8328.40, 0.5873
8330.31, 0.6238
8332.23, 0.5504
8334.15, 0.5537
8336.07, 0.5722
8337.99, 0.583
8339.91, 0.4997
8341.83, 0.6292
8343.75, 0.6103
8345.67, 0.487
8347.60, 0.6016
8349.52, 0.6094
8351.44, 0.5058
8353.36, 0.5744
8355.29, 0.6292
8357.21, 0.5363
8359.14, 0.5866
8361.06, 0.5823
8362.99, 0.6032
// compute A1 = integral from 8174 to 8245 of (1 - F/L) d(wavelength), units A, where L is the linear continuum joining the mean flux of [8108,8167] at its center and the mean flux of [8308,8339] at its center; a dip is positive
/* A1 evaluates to 1.30 A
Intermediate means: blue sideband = 0.621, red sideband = 0.578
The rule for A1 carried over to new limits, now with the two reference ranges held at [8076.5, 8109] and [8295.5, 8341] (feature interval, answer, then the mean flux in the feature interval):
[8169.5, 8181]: -0.7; 0.627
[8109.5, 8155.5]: -1.8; 0.623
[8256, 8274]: -0.3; 0.591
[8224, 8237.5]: 0.0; 0.584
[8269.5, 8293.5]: -1.3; 0.61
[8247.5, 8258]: -0.3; 0.601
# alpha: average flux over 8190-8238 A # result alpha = 0.592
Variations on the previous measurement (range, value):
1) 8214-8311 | 0.592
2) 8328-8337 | 0.577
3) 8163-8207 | 0.596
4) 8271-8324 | 0.59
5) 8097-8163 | 0.616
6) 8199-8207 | 0.605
